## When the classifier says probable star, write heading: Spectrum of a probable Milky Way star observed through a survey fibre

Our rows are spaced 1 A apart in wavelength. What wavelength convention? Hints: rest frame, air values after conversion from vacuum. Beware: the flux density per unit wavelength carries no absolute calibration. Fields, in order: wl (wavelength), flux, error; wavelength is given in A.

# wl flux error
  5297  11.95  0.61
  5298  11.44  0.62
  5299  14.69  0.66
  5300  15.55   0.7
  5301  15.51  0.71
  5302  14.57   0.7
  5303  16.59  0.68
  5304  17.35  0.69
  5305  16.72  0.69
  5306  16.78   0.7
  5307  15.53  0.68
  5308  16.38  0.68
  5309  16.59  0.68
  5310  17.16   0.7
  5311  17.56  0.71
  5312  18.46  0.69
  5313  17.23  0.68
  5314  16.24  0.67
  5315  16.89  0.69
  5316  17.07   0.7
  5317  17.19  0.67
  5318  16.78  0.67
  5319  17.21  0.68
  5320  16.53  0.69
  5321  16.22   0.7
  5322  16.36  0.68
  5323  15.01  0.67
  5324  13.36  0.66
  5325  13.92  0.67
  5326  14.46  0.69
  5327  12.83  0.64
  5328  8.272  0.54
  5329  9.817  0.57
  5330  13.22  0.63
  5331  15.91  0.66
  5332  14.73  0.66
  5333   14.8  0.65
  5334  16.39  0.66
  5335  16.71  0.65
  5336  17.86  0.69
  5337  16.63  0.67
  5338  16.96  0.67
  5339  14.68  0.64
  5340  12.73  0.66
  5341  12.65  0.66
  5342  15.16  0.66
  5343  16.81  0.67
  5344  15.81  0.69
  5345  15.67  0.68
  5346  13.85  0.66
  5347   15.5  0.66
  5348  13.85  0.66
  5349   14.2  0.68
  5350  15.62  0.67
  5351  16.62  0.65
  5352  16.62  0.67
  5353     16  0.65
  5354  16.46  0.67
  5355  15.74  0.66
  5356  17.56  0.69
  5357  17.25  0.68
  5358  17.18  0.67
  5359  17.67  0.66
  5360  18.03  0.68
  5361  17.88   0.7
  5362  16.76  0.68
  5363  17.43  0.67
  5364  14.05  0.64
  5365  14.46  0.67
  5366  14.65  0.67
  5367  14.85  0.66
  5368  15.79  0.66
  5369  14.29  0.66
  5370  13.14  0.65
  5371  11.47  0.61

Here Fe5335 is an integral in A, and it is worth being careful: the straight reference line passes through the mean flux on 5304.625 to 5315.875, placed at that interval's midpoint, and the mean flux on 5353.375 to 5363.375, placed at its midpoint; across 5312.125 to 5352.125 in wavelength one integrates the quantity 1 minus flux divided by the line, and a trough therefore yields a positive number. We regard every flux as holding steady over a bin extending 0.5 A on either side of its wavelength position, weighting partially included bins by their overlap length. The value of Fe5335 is 4.2 A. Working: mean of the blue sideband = 16.9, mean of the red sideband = 17.2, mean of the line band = 15.2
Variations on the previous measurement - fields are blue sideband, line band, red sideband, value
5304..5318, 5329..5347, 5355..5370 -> 1.5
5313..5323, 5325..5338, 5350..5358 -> 1.8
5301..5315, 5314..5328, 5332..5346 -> 0.7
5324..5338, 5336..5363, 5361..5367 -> -1.6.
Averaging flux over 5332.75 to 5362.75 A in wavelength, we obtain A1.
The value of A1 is 16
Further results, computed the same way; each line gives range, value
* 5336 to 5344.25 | 15.3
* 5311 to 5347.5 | 15.3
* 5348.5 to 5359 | 16.4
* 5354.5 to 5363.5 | 17.3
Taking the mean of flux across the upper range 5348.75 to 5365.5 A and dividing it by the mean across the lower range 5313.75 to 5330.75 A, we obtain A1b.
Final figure 1.11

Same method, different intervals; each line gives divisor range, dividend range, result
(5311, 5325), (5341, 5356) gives 0.94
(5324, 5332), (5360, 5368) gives 1.24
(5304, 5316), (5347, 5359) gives 0.96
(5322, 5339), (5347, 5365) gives 1.13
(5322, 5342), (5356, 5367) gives 1.15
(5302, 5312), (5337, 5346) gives 0.90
